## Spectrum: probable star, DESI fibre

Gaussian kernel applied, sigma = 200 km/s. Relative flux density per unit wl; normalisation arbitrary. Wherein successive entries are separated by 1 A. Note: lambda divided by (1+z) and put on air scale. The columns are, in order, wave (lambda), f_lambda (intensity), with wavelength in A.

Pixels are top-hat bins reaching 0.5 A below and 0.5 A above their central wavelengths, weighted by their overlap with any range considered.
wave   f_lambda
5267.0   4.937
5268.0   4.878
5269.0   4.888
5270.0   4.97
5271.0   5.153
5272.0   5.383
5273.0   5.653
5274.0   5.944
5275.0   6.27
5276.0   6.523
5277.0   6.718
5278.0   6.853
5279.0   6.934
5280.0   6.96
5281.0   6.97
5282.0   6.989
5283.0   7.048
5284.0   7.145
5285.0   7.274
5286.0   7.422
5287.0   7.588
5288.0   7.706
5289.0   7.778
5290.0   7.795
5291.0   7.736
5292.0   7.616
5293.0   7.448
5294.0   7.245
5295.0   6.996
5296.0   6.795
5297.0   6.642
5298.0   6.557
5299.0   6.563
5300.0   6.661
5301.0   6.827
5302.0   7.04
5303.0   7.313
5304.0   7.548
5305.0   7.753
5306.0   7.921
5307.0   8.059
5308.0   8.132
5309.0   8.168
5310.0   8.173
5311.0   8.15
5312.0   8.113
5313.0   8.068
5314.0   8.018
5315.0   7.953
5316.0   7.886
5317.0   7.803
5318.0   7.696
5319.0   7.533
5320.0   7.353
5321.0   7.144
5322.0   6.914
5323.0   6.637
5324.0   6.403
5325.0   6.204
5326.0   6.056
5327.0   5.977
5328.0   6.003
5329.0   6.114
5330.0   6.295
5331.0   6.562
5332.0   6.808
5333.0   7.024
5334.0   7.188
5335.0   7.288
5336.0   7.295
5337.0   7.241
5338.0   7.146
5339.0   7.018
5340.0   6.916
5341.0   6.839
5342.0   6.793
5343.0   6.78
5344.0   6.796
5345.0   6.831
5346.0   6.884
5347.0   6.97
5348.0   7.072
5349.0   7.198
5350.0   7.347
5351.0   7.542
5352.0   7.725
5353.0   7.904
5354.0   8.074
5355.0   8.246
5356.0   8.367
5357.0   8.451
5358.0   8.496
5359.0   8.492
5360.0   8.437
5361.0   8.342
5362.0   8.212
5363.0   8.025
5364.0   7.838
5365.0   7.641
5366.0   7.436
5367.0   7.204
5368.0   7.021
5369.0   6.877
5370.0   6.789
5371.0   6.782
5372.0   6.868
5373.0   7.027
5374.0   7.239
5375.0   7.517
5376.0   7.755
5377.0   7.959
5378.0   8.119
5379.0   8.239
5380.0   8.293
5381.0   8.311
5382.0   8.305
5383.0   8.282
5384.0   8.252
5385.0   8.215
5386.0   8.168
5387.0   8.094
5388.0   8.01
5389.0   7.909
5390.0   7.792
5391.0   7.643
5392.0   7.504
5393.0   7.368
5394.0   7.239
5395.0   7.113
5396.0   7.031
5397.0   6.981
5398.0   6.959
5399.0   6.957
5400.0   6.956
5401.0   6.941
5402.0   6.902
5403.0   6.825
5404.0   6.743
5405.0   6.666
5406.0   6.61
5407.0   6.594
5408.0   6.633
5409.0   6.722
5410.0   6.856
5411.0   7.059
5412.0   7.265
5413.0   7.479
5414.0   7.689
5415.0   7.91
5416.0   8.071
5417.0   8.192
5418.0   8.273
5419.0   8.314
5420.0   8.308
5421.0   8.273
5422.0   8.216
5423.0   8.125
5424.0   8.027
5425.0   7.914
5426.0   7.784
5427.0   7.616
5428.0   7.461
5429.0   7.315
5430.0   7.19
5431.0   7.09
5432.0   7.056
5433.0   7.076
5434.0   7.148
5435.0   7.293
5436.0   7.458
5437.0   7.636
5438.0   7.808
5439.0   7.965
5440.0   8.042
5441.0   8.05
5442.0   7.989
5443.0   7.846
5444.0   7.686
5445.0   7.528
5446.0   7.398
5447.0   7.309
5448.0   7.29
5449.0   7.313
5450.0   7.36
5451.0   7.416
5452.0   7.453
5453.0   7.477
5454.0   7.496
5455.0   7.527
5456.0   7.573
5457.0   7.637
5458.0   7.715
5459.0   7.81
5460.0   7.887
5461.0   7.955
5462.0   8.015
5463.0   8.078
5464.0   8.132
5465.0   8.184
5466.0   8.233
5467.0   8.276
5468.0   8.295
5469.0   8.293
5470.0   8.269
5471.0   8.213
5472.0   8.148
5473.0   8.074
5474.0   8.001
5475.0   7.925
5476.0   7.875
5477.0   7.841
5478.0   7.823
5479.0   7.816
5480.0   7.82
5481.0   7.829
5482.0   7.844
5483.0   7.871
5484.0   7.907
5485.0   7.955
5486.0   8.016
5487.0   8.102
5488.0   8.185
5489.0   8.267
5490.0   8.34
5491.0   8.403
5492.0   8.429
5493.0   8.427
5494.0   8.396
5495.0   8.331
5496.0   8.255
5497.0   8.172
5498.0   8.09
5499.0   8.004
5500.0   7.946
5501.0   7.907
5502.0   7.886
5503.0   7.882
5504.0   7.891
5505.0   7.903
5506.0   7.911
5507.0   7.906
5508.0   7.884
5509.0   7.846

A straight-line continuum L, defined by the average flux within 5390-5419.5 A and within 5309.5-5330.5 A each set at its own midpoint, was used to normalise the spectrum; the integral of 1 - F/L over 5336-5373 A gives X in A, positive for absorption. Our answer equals -1.3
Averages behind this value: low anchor 7.17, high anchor 7.23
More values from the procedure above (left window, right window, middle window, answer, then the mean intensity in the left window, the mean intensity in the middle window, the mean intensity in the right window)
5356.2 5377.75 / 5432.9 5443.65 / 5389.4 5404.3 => 1.02 A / 7.65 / 7.14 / 7.69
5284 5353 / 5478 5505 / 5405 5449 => 1.09 A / 7.22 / 7.56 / 8.07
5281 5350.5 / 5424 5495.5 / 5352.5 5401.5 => -1.65 A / 7.19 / 7.71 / 7.82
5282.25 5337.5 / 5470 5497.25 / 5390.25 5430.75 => 1.79 A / 7.25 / 7.39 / 8.09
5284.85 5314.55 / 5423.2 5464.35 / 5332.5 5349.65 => 1.18 A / 7.51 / 7.02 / 7.61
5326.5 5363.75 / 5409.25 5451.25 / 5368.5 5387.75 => -0.77 A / 7.32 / 7.75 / 7.64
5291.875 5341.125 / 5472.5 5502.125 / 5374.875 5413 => 0.67 A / 7.18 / 7.44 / 8.06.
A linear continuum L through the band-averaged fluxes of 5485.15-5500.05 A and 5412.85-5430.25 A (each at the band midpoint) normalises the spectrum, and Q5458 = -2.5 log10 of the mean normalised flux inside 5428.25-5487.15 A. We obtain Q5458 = 0.04 mag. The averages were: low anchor 7.92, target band 7.75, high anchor 8.23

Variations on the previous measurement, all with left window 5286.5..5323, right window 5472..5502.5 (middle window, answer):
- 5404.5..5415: 0.121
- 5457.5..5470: -0.012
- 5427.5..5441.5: 0.061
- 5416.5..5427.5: -0.032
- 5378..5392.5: -0.044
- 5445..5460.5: 0.062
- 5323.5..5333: 0.199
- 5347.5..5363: -0.046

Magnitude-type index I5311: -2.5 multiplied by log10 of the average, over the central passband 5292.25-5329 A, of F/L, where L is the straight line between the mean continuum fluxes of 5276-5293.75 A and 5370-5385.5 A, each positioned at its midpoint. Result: 0.02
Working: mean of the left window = 7.27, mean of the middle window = 7.26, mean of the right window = 7.78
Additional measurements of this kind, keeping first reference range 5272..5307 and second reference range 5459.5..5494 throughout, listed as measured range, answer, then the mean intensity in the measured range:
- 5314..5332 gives 0.05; 6.89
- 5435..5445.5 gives 0.01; 7.78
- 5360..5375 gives 0.01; 7.42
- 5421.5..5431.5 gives 0.02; 7.67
